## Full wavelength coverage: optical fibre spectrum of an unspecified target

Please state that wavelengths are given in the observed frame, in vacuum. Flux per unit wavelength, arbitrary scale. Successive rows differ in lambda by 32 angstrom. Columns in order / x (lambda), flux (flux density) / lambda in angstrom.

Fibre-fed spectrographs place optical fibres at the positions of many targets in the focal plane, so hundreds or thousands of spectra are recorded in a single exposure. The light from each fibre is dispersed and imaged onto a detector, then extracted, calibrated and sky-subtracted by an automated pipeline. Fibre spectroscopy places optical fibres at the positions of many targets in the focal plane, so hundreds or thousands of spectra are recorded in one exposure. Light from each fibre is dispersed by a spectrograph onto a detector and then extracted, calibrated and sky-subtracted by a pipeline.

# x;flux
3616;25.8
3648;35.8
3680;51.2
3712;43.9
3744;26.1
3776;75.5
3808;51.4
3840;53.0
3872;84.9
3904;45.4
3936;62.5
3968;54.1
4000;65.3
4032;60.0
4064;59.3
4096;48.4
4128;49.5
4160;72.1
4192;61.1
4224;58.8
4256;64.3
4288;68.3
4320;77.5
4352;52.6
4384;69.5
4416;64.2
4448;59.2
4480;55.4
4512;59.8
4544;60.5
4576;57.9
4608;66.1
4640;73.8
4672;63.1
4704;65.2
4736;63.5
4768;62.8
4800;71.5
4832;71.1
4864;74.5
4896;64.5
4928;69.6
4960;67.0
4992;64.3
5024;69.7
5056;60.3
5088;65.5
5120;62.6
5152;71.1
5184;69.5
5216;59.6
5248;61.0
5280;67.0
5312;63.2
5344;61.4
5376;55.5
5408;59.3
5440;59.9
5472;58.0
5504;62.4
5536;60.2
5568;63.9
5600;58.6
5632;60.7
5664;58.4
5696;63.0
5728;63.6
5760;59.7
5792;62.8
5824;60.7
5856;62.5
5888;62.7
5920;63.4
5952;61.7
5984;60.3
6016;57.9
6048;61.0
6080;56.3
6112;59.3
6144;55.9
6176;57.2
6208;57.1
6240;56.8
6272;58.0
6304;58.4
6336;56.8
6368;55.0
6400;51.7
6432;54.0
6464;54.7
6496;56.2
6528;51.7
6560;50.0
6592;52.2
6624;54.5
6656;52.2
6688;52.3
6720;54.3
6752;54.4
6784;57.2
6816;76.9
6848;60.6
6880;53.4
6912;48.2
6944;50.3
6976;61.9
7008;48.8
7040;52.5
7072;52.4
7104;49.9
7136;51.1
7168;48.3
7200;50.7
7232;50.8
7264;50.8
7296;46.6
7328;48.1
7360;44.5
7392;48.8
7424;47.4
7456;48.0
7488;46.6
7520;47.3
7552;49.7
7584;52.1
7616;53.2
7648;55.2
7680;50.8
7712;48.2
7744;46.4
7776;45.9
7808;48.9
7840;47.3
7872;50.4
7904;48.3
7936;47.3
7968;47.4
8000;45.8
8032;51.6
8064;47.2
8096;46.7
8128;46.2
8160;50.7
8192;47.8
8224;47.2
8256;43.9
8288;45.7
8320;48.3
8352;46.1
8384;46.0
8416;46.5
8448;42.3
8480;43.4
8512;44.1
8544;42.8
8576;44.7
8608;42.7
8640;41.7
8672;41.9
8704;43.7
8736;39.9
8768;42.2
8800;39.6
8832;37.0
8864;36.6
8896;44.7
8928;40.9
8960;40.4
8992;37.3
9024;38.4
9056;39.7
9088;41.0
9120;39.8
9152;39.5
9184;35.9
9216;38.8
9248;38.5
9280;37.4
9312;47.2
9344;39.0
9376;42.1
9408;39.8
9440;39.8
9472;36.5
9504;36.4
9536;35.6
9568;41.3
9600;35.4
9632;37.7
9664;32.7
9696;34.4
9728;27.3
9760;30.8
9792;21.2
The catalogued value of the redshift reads 0.04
